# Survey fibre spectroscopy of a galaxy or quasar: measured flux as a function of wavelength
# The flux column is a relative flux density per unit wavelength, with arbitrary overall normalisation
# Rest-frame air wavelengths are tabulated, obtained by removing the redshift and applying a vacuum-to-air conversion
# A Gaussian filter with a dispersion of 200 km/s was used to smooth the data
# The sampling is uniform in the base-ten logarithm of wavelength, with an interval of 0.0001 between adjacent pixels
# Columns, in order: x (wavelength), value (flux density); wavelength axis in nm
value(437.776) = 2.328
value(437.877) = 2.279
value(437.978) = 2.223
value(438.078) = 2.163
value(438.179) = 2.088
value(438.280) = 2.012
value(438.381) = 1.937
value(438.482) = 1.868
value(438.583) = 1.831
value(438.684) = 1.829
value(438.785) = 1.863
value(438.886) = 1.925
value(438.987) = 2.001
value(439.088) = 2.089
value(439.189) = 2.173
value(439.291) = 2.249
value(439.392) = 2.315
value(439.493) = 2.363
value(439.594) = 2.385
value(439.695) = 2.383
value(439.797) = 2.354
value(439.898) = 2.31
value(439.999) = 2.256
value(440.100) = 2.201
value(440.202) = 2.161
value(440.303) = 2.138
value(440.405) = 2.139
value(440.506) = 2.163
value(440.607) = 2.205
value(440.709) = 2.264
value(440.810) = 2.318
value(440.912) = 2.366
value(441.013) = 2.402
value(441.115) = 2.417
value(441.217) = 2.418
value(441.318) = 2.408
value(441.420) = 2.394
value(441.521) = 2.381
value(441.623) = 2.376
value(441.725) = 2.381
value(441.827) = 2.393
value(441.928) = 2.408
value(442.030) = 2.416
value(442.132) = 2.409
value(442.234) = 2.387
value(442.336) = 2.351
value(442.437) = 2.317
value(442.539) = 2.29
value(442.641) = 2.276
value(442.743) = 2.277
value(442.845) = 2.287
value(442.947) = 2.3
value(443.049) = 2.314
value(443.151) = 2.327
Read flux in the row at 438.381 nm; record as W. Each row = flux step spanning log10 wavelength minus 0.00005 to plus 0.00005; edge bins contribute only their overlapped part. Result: 1.937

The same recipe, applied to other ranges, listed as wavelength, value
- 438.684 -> 1.829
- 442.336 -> 2.351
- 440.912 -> 2.366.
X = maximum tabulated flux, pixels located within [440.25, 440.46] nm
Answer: 2.139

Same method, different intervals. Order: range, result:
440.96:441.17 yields 2.417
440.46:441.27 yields 2.418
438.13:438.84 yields 2.088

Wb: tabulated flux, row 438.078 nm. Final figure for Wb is 2.163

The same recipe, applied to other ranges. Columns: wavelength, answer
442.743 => 2.277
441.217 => 2.418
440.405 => 2.139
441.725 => 2.381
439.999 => 2.256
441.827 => 2.393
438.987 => 2.001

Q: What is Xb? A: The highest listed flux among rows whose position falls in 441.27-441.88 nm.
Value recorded 2.408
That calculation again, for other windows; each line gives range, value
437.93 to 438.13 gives 2.223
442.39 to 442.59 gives 2.317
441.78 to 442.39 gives 2.416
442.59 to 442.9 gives 2.287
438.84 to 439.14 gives 2.089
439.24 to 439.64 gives 2.385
